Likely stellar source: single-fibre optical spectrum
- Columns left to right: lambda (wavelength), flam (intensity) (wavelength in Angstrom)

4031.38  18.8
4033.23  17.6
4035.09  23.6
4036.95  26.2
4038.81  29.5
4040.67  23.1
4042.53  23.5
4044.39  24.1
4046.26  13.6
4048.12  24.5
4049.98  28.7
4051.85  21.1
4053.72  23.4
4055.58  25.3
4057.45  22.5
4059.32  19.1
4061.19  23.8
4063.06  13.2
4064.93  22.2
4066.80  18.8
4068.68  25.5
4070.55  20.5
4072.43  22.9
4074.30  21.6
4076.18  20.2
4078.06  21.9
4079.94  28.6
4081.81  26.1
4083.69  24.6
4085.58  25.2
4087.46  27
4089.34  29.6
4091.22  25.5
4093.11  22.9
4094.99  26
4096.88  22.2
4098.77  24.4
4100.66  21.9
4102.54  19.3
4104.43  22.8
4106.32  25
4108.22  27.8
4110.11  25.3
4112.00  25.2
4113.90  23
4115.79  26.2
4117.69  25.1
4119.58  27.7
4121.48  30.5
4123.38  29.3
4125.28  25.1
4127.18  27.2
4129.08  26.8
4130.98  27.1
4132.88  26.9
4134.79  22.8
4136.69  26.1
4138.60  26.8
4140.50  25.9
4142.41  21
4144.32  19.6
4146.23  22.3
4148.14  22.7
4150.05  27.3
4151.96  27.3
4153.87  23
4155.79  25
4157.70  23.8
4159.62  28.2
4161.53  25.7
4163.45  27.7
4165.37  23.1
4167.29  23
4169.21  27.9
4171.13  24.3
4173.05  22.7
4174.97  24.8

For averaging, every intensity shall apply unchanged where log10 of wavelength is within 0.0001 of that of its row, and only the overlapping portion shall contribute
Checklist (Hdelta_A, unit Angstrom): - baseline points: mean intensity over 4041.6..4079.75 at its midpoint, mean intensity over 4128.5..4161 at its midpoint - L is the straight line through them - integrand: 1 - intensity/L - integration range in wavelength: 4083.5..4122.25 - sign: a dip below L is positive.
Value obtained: -2.8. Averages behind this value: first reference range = 21.9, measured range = 25.1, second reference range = 24.8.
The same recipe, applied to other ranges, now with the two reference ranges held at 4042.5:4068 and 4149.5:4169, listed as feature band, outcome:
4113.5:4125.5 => -1.5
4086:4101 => -1.3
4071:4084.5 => -0.6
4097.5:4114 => -0.2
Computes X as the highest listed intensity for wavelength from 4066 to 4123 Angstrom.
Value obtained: 30.5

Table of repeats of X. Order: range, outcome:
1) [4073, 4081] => 28.6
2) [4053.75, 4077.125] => 25.5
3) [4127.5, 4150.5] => 27.3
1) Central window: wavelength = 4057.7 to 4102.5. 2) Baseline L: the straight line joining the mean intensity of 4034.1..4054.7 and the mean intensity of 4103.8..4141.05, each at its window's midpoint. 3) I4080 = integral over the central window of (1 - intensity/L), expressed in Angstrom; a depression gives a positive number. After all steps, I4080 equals 3.1 Angstrom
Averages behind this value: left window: 23.7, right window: 26.2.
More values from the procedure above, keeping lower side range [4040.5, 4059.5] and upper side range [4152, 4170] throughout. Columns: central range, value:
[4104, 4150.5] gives -1.7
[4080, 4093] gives -1.5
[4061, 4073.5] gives 1.3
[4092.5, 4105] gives 0.6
